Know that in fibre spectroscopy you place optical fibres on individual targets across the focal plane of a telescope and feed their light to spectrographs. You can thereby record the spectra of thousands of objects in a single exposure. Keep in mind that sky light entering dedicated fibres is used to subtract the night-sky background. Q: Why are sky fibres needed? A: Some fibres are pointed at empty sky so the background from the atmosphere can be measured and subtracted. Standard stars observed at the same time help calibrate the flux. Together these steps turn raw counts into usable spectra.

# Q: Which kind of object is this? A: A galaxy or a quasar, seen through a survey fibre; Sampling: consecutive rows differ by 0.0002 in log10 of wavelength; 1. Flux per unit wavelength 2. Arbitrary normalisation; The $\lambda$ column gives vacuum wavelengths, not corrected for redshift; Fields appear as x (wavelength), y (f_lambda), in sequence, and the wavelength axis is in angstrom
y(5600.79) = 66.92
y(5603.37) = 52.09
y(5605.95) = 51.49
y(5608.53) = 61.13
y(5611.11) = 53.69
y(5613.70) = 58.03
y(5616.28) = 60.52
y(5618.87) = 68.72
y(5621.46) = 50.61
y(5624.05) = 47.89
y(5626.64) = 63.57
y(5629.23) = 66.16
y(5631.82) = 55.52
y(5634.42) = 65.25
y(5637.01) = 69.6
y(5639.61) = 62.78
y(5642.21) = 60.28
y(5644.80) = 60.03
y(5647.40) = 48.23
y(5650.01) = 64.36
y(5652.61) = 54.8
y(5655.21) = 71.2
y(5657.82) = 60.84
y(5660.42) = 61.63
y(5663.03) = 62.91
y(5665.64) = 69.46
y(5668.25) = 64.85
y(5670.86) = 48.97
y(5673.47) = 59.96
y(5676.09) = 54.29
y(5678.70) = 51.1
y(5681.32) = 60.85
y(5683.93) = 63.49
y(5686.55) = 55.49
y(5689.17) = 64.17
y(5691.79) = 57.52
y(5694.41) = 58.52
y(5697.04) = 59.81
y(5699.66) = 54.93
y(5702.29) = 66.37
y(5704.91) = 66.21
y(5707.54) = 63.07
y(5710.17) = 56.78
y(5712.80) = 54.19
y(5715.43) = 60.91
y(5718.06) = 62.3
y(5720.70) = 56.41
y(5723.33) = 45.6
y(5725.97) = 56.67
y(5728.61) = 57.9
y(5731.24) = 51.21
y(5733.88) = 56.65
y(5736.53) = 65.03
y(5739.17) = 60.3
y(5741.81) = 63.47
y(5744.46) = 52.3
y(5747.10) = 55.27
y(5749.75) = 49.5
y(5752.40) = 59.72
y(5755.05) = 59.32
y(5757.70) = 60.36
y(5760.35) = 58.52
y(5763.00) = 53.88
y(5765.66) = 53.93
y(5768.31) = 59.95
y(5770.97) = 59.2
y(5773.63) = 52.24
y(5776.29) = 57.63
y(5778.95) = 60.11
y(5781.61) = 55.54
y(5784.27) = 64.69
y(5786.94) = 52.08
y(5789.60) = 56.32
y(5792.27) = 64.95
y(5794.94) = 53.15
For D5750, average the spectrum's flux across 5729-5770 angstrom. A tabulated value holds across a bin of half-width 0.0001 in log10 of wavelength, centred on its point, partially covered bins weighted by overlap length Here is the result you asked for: 57.3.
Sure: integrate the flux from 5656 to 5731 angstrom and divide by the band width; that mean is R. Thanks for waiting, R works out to 59.1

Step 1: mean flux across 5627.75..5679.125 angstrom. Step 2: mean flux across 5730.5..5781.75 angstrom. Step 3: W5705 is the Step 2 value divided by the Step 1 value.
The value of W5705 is 0.94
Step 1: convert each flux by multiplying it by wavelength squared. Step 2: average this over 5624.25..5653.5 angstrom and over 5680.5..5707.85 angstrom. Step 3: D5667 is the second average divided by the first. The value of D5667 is 1.03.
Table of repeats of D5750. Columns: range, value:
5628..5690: 60.6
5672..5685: 57.7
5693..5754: 58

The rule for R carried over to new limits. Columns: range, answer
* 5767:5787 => 58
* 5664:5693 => 59.2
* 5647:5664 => 61.2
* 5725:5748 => 57.7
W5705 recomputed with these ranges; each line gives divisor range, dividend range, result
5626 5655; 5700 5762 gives 0.95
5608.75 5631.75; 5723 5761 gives 0.97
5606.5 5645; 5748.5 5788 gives 0.95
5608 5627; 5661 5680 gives 1.02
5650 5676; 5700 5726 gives 0.96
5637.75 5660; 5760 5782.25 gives 0.94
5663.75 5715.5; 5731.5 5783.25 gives 0.96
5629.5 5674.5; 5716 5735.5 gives 0.91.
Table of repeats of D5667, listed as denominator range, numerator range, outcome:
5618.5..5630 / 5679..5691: 1.05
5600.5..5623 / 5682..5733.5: 1.05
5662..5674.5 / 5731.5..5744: 1.00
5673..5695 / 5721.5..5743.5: 0.99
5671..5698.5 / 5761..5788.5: 1.01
